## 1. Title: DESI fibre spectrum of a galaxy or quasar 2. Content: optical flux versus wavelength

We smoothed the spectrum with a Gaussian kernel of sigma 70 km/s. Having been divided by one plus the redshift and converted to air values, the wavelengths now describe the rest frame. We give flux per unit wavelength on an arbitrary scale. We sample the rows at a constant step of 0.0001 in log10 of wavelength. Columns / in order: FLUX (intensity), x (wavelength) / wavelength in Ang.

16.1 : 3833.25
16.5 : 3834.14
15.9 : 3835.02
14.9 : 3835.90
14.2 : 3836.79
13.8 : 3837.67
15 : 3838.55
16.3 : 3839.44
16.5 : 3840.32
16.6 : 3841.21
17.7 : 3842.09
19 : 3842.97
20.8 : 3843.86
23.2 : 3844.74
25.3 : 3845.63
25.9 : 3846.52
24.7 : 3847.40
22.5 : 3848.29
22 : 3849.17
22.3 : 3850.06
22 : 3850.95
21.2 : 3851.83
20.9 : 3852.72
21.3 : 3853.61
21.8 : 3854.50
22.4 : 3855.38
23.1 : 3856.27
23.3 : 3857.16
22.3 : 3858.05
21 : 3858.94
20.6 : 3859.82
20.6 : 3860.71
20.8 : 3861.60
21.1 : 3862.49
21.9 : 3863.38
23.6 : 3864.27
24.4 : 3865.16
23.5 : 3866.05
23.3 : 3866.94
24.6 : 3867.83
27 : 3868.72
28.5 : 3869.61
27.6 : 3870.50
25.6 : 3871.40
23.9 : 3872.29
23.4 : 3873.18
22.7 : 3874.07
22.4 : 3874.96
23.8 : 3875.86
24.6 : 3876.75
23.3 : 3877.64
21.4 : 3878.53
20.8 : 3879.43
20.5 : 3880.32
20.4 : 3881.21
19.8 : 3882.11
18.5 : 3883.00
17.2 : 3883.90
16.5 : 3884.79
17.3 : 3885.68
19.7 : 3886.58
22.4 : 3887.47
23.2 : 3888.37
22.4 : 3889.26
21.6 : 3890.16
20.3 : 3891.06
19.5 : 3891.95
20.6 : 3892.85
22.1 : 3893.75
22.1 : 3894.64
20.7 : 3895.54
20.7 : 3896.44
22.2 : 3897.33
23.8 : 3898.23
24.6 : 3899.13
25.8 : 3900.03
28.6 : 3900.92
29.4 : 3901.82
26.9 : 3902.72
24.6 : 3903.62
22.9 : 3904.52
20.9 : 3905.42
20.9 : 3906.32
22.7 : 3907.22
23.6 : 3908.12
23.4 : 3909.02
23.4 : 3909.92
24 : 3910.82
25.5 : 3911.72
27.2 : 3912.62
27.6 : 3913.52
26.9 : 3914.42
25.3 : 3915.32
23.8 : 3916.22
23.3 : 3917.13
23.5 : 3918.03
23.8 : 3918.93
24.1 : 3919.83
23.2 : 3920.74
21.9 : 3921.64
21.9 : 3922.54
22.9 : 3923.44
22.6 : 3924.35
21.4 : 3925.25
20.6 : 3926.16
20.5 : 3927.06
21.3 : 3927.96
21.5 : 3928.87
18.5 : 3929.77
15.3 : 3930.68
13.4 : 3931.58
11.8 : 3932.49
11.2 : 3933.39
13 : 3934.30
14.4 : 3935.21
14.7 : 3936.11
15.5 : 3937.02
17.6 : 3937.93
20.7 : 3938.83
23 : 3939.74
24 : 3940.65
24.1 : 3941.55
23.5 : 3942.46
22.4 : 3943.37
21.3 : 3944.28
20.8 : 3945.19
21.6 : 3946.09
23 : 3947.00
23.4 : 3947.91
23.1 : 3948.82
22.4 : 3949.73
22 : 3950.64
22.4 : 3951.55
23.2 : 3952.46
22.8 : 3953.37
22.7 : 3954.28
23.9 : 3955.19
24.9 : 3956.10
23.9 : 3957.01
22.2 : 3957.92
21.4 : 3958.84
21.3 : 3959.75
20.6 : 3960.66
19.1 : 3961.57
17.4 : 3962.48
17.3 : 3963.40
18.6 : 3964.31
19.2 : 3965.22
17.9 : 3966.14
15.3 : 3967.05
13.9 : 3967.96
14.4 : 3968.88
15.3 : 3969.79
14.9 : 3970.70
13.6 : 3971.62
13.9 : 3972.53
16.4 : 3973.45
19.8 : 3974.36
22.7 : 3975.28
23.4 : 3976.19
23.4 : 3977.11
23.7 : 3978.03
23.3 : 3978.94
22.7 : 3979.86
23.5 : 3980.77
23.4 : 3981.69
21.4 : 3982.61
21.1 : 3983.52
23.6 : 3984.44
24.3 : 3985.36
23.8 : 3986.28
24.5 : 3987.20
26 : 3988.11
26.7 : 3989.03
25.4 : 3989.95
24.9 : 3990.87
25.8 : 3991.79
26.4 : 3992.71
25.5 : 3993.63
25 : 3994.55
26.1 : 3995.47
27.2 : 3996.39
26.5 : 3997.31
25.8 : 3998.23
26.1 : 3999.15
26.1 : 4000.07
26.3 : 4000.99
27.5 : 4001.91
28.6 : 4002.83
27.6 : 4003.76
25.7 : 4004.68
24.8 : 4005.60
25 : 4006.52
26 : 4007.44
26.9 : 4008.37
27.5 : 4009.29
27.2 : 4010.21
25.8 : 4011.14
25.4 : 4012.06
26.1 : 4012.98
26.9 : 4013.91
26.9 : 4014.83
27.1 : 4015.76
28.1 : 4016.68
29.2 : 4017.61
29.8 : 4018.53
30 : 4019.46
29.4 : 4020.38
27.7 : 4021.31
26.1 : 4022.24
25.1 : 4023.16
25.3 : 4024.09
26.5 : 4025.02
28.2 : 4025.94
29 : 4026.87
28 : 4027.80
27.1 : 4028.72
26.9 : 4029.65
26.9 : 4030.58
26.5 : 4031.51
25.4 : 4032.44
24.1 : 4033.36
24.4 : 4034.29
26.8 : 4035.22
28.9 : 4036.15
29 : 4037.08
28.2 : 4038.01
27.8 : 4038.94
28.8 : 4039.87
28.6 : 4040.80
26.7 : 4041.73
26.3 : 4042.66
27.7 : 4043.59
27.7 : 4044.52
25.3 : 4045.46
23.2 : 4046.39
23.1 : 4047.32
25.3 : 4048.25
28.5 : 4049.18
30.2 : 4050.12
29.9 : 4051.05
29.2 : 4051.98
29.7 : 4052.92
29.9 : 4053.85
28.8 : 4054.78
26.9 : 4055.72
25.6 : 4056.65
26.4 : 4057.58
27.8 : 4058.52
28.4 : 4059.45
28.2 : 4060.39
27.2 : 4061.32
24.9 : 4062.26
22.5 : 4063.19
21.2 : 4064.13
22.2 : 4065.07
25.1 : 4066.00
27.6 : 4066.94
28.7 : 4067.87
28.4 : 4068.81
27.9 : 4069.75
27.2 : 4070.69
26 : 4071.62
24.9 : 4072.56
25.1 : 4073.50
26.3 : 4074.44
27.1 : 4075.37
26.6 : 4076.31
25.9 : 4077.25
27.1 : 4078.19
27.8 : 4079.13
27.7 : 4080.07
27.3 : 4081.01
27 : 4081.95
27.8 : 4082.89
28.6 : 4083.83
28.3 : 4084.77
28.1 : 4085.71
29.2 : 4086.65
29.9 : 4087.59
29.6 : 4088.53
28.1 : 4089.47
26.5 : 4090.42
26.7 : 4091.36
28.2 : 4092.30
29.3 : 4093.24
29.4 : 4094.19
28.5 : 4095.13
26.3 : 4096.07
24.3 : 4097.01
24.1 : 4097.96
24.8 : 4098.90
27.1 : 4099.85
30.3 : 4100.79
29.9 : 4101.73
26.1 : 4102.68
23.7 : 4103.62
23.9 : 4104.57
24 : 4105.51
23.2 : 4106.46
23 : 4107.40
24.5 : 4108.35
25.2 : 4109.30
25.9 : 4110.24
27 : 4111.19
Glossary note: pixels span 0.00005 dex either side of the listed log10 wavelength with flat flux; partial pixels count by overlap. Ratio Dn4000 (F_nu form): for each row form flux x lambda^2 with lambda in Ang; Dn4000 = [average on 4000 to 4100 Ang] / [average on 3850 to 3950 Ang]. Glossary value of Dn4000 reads 1.3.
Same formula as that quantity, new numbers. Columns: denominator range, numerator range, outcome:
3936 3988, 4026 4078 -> 1.35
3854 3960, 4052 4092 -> 1.33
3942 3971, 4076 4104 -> 1.43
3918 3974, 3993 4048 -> 1.41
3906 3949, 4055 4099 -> 1.36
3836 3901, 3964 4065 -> 1.26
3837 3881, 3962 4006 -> 1.09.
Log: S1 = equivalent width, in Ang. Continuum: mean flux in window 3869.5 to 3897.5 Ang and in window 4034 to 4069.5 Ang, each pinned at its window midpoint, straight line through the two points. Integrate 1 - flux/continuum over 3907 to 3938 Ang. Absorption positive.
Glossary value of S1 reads 2.6 Ang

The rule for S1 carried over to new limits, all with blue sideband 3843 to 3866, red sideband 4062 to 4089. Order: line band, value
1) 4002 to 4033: -1.7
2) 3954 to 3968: 2.5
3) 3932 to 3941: 2.8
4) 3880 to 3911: 1.4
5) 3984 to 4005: -0.6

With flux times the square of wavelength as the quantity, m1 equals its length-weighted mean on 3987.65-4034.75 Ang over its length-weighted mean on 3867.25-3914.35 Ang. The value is 1.2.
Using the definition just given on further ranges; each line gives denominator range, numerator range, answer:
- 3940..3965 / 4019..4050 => 1.28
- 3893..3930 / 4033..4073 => 1.23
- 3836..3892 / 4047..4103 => 1.41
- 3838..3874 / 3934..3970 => 0.96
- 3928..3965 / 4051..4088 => 1.43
